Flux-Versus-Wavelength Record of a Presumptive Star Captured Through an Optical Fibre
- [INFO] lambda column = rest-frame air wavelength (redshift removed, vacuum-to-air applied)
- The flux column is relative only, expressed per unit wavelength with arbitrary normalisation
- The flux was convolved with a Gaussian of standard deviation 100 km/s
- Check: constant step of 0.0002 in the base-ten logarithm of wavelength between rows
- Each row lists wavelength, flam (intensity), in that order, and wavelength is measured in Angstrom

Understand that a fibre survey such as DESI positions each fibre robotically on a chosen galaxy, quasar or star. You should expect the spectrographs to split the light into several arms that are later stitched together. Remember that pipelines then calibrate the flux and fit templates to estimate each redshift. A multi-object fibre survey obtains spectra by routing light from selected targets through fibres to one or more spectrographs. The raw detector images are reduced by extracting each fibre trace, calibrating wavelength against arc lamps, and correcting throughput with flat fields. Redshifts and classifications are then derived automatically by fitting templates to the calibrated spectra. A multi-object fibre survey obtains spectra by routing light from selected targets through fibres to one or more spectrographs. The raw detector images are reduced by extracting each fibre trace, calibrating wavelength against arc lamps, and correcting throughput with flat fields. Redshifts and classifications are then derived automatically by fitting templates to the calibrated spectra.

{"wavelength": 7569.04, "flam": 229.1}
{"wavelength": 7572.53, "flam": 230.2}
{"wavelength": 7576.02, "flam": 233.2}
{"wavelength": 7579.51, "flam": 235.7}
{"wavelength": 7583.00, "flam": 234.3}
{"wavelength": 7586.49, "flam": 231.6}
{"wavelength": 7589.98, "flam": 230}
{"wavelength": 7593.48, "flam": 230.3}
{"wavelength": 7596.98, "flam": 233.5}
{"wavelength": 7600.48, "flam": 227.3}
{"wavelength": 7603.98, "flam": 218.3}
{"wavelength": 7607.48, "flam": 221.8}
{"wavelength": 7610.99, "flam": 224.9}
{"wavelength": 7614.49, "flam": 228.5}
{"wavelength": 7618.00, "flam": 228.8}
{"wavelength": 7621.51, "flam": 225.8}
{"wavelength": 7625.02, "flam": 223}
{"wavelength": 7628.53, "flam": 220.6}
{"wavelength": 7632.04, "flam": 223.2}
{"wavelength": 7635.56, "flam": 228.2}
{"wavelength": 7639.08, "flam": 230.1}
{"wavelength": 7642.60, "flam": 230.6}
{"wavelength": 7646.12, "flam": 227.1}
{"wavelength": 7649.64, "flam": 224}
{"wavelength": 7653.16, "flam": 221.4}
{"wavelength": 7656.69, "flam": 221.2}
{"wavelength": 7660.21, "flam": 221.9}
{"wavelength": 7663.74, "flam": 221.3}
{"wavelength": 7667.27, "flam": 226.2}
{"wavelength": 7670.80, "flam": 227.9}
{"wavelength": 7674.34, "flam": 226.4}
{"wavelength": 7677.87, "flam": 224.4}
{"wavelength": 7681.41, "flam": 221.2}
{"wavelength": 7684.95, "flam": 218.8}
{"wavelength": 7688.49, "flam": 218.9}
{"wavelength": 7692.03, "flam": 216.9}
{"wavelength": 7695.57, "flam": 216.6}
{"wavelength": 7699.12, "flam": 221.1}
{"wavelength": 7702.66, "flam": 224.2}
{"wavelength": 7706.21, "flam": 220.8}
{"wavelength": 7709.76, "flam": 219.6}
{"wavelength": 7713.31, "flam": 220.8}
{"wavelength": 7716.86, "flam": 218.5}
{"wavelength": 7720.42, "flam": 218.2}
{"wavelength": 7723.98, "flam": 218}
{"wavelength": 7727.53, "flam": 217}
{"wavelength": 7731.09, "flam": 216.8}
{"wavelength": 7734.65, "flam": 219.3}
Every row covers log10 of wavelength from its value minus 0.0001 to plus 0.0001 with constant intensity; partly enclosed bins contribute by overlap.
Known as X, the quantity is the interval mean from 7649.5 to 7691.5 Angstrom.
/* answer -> 223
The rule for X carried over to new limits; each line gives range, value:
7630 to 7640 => 227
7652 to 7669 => 222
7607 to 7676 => 225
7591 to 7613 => 226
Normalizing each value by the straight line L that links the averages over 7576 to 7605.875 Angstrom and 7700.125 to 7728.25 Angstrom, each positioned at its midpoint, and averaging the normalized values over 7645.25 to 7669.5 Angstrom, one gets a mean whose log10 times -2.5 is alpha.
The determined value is 0.01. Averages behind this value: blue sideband 230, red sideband 220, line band 223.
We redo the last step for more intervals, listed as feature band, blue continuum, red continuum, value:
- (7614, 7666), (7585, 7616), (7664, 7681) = 0.006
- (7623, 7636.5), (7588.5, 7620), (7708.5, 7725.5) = 0.008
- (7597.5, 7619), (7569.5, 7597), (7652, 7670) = 0.018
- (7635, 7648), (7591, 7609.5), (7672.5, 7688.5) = -0.023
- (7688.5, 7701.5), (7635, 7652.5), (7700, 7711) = 0.020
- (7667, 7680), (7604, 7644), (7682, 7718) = -0.021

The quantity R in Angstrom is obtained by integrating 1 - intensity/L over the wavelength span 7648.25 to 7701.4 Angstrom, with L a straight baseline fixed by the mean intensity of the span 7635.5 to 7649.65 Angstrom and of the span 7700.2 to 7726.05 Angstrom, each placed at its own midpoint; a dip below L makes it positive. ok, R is 0.64 Angstrom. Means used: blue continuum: 228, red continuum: 220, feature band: 222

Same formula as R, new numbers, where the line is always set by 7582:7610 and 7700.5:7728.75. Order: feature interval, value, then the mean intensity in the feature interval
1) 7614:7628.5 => 0.0 Angstrom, 226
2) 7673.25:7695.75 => 0.1 Angstrom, 221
